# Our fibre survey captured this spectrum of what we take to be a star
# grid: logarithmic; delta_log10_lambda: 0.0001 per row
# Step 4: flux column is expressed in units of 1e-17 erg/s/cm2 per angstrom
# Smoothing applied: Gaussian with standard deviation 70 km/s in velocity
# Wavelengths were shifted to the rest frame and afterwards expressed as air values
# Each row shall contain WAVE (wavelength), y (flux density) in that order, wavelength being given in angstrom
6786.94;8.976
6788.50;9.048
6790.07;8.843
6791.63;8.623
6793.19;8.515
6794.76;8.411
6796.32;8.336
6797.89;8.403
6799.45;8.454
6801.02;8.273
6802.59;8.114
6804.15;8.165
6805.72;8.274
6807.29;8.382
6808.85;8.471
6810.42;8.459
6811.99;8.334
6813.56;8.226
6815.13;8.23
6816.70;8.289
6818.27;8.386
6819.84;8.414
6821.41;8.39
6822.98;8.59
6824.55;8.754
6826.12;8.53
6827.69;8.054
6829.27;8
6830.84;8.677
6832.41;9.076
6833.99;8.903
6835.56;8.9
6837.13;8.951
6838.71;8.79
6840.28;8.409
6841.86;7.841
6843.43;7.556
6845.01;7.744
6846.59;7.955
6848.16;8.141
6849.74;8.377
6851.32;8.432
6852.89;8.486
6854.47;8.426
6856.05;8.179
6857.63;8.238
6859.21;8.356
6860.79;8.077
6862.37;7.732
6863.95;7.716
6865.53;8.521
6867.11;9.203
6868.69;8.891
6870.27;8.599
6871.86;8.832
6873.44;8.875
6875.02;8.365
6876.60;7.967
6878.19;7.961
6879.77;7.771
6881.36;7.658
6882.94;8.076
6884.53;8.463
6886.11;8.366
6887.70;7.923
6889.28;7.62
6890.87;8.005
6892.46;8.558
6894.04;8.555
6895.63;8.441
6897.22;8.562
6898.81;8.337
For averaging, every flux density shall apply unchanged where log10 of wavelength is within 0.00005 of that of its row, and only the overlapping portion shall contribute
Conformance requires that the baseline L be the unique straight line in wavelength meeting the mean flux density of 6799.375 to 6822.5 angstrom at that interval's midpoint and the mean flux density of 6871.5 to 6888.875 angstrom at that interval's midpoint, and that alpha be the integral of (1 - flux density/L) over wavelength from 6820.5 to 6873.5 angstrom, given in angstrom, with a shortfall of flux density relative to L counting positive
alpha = -1.1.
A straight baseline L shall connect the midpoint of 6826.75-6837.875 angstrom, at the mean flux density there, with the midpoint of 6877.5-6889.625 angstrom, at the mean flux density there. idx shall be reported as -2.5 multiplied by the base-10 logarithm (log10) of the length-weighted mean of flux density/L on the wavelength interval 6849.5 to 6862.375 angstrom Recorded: 0.01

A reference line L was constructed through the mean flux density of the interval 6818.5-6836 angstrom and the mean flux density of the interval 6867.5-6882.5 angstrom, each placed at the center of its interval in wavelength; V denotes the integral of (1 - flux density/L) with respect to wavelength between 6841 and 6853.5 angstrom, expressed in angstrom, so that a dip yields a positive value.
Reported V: 0.60 angstrom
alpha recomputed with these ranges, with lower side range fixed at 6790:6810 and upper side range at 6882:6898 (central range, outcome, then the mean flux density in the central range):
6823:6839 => -0.6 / 8.66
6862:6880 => -0.3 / 8.4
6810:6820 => 0.1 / 8.32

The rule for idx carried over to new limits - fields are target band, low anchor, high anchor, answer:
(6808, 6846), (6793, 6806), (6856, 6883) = -0.01 mag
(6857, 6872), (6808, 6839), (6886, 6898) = -0.01 mag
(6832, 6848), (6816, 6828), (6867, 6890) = 0.00 mag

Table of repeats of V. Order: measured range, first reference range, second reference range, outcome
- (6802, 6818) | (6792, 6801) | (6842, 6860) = 0.1 angstrom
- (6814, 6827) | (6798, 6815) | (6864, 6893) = -0.2 angstrom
